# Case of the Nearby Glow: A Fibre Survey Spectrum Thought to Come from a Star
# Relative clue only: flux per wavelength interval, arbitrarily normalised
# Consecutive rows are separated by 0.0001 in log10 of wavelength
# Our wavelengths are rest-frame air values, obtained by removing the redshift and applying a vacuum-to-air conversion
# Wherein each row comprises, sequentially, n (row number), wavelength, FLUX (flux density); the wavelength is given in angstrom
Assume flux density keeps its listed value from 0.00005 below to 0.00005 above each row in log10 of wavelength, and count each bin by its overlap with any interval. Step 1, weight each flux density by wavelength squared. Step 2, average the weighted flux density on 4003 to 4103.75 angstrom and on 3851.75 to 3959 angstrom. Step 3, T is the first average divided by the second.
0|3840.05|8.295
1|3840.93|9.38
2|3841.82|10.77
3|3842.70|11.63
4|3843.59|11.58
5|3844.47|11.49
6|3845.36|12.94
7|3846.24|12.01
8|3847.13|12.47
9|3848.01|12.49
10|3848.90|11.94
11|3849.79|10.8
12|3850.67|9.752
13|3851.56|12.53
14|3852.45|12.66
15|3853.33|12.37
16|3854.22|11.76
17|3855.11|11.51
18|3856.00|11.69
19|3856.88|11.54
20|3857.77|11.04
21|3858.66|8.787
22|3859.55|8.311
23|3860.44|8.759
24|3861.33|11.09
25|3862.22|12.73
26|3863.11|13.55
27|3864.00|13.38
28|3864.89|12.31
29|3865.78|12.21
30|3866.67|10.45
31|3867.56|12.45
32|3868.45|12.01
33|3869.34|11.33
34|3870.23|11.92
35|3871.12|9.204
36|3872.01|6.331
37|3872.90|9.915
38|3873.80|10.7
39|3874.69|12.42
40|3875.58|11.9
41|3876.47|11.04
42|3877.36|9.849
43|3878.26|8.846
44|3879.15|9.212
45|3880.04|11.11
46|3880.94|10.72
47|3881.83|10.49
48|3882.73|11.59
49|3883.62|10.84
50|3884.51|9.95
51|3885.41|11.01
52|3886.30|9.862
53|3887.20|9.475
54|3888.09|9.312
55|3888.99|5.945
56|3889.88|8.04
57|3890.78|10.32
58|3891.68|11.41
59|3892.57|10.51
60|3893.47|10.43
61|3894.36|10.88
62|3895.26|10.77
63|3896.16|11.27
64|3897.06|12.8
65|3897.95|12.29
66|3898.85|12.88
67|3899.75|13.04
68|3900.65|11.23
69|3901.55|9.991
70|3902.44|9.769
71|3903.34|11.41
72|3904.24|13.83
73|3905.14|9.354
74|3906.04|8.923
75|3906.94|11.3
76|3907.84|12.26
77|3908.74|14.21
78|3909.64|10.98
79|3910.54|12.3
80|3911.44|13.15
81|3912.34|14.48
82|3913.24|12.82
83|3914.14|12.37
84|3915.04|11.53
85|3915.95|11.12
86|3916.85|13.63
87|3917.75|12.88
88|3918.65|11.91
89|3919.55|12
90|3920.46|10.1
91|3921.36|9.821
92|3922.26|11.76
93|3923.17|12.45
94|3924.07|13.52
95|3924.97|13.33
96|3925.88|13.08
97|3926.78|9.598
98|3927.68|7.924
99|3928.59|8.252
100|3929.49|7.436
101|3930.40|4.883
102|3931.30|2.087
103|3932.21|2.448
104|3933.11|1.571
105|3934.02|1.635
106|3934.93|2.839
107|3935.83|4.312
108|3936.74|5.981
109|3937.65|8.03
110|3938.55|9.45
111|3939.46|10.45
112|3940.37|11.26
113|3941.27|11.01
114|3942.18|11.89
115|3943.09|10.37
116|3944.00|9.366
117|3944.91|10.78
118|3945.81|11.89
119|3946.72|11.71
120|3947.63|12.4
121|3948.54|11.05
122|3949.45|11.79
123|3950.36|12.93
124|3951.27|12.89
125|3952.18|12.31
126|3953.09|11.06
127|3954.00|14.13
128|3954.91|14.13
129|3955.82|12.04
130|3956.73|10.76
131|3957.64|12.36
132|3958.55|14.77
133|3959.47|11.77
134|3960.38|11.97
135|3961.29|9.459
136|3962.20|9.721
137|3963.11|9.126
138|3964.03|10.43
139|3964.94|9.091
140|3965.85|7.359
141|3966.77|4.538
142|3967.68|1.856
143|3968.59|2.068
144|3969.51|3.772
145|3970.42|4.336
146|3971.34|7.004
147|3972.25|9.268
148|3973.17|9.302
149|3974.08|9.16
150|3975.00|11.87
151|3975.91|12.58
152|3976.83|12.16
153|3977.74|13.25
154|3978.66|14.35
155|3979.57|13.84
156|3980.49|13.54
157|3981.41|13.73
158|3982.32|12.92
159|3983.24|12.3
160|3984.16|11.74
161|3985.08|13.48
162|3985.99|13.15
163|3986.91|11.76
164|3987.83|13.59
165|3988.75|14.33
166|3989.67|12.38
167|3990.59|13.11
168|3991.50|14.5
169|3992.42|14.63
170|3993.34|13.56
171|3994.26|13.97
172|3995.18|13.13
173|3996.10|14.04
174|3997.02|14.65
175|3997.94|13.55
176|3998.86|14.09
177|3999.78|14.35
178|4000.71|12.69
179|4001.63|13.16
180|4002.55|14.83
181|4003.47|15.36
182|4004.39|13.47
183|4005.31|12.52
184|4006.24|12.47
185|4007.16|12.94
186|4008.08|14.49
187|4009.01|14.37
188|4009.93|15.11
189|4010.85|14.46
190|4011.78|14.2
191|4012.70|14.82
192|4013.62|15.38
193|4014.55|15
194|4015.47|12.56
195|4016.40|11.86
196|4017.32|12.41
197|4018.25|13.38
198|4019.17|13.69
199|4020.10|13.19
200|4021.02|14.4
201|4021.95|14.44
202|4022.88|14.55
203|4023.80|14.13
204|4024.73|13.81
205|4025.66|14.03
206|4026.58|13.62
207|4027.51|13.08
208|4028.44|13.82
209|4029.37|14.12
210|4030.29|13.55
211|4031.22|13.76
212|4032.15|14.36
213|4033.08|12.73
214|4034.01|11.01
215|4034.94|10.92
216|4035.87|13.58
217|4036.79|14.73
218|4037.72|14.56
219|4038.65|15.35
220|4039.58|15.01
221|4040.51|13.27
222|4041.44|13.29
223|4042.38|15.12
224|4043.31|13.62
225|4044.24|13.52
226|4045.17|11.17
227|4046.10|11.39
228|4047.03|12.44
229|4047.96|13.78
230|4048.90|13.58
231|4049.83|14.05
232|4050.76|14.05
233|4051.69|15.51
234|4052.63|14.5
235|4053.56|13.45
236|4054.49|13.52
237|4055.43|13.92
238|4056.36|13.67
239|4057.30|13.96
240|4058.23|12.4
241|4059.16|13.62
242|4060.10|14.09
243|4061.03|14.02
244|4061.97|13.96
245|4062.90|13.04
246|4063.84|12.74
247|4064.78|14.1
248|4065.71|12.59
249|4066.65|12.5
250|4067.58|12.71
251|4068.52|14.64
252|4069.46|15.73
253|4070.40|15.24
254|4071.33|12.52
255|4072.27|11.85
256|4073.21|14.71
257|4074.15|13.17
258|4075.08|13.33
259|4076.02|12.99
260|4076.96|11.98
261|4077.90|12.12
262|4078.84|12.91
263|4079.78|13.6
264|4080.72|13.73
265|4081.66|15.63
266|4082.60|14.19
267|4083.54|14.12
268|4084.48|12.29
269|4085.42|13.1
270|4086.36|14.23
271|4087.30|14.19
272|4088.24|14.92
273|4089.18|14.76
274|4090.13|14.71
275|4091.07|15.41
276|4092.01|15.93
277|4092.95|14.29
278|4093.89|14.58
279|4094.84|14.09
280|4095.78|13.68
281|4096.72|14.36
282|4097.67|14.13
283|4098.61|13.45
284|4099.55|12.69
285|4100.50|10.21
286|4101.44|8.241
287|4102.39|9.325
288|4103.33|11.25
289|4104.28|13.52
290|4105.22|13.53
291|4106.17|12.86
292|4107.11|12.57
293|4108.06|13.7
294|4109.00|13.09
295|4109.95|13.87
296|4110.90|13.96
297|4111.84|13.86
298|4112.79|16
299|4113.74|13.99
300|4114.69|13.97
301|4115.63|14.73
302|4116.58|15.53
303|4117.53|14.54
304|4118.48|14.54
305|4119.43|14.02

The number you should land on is 1.37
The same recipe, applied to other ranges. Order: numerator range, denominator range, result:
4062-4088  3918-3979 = 1.50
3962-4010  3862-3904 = 1.14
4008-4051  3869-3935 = 1.41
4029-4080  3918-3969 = 1.49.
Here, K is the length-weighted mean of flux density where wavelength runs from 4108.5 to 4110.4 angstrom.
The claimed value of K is 13.5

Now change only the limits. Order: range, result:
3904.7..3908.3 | 10.5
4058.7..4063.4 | 13.7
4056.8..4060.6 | 13.5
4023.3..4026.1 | 14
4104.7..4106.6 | 13.2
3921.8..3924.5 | 12.6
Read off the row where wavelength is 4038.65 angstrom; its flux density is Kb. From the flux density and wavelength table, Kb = 15.35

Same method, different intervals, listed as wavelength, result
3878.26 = 8.846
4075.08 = 13.33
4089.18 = 14.76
